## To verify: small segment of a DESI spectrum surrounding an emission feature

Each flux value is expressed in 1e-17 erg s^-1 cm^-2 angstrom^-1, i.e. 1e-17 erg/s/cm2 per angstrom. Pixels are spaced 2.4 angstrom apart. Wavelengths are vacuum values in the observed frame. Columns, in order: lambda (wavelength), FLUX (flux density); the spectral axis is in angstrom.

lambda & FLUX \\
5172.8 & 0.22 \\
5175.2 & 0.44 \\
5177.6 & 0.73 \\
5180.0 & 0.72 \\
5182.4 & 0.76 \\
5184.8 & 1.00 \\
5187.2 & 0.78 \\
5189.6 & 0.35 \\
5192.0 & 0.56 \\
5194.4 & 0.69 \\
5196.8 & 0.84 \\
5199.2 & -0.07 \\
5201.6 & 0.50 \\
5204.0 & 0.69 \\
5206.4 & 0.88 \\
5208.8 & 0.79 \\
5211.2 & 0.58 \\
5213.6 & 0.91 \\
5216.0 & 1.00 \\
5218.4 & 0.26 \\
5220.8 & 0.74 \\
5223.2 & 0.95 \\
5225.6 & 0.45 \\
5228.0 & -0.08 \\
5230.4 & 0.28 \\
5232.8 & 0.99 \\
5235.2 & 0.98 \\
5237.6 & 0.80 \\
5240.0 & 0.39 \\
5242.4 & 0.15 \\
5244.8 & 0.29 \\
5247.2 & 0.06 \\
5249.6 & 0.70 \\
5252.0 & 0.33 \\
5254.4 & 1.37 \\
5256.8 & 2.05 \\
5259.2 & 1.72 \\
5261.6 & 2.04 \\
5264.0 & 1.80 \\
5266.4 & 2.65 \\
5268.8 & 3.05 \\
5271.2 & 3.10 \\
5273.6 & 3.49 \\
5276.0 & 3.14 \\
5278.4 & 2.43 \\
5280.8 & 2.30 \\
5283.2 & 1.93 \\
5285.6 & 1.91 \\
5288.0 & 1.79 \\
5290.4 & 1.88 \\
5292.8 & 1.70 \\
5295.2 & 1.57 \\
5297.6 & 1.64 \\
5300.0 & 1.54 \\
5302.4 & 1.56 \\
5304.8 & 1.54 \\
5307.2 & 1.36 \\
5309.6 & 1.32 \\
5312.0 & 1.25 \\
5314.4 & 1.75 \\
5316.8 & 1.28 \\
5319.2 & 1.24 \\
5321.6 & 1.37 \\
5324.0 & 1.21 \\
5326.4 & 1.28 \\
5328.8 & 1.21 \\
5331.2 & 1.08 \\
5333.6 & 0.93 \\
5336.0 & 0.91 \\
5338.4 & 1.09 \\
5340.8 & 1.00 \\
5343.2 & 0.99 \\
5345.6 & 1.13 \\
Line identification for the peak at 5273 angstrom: Lyman alpha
